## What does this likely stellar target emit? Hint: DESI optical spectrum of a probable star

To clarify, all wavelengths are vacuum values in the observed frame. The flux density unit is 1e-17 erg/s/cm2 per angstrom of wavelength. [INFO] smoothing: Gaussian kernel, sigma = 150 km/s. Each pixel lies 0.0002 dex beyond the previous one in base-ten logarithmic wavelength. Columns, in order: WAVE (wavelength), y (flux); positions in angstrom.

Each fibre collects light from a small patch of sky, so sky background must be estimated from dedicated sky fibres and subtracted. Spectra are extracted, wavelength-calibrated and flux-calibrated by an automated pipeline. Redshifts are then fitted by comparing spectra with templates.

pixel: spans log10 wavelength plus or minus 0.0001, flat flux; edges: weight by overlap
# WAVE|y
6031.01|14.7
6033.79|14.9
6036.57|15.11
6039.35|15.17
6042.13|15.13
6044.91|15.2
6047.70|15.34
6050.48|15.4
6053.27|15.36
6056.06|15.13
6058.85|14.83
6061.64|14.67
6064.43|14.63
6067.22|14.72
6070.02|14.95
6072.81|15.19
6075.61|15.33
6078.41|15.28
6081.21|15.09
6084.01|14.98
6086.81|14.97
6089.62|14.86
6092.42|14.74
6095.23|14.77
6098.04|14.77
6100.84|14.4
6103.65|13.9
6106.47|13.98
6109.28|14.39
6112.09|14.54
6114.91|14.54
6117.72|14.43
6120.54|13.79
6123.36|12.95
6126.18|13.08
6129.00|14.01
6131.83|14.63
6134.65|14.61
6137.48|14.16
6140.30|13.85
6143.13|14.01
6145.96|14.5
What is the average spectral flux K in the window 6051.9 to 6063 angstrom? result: 15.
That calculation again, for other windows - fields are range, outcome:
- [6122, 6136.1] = 13.9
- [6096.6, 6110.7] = 14.3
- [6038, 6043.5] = 15.2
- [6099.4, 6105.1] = 14.2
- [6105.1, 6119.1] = 14.4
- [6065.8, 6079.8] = 15.1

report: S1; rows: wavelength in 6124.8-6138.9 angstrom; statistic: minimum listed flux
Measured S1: 13.08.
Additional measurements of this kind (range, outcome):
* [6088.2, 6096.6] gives 14.74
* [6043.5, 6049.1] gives 15.2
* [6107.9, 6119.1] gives 14.39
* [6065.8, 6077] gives 14.72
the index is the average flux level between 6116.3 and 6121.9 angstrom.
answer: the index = 14.1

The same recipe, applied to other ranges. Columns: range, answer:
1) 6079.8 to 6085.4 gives 15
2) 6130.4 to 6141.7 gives 14.3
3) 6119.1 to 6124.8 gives 13.4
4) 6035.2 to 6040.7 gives 15.1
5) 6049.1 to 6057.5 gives 15.3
